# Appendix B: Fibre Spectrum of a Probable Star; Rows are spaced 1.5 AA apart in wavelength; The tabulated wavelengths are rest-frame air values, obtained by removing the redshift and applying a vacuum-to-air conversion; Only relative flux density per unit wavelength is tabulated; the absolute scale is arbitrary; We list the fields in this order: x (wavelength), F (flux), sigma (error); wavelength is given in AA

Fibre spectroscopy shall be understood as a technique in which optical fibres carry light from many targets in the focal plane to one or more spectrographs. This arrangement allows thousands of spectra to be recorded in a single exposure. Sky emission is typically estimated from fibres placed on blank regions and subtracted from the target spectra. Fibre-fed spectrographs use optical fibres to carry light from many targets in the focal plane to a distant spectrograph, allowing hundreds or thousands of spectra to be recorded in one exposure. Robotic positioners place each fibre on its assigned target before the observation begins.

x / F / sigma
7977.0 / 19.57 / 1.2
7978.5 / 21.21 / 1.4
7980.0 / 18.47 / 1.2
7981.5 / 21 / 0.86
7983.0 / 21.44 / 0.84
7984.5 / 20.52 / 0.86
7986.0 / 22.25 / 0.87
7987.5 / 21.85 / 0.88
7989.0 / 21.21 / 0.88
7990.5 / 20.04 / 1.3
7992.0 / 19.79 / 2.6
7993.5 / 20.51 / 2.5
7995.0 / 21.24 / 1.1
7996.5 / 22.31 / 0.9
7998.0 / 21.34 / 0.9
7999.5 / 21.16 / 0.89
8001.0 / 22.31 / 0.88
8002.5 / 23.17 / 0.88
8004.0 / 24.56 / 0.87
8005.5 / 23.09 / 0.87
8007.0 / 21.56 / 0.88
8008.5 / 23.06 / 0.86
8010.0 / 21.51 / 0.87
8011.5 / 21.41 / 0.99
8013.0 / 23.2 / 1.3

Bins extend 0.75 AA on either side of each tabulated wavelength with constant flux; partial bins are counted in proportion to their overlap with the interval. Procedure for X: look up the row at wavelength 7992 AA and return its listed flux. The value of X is 19.79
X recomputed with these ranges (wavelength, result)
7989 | 21.21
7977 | 19.57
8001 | 22.31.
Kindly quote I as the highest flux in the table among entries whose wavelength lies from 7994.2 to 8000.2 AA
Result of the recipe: 22.31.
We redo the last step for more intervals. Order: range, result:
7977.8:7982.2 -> 21.21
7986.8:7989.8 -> 21.85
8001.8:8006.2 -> 24.56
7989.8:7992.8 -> 20.04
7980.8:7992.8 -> 22.25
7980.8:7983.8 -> 21.44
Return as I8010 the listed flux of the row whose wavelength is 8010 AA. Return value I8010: 21.51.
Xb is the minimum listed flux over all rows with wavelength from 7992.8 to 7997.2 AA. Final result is 20.51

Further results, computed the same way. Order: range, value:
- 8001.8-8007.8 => 21.56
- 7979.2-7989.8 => 18.47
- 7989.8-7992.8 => 19.79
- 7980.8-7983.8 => 21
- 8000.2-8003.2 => 22.31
